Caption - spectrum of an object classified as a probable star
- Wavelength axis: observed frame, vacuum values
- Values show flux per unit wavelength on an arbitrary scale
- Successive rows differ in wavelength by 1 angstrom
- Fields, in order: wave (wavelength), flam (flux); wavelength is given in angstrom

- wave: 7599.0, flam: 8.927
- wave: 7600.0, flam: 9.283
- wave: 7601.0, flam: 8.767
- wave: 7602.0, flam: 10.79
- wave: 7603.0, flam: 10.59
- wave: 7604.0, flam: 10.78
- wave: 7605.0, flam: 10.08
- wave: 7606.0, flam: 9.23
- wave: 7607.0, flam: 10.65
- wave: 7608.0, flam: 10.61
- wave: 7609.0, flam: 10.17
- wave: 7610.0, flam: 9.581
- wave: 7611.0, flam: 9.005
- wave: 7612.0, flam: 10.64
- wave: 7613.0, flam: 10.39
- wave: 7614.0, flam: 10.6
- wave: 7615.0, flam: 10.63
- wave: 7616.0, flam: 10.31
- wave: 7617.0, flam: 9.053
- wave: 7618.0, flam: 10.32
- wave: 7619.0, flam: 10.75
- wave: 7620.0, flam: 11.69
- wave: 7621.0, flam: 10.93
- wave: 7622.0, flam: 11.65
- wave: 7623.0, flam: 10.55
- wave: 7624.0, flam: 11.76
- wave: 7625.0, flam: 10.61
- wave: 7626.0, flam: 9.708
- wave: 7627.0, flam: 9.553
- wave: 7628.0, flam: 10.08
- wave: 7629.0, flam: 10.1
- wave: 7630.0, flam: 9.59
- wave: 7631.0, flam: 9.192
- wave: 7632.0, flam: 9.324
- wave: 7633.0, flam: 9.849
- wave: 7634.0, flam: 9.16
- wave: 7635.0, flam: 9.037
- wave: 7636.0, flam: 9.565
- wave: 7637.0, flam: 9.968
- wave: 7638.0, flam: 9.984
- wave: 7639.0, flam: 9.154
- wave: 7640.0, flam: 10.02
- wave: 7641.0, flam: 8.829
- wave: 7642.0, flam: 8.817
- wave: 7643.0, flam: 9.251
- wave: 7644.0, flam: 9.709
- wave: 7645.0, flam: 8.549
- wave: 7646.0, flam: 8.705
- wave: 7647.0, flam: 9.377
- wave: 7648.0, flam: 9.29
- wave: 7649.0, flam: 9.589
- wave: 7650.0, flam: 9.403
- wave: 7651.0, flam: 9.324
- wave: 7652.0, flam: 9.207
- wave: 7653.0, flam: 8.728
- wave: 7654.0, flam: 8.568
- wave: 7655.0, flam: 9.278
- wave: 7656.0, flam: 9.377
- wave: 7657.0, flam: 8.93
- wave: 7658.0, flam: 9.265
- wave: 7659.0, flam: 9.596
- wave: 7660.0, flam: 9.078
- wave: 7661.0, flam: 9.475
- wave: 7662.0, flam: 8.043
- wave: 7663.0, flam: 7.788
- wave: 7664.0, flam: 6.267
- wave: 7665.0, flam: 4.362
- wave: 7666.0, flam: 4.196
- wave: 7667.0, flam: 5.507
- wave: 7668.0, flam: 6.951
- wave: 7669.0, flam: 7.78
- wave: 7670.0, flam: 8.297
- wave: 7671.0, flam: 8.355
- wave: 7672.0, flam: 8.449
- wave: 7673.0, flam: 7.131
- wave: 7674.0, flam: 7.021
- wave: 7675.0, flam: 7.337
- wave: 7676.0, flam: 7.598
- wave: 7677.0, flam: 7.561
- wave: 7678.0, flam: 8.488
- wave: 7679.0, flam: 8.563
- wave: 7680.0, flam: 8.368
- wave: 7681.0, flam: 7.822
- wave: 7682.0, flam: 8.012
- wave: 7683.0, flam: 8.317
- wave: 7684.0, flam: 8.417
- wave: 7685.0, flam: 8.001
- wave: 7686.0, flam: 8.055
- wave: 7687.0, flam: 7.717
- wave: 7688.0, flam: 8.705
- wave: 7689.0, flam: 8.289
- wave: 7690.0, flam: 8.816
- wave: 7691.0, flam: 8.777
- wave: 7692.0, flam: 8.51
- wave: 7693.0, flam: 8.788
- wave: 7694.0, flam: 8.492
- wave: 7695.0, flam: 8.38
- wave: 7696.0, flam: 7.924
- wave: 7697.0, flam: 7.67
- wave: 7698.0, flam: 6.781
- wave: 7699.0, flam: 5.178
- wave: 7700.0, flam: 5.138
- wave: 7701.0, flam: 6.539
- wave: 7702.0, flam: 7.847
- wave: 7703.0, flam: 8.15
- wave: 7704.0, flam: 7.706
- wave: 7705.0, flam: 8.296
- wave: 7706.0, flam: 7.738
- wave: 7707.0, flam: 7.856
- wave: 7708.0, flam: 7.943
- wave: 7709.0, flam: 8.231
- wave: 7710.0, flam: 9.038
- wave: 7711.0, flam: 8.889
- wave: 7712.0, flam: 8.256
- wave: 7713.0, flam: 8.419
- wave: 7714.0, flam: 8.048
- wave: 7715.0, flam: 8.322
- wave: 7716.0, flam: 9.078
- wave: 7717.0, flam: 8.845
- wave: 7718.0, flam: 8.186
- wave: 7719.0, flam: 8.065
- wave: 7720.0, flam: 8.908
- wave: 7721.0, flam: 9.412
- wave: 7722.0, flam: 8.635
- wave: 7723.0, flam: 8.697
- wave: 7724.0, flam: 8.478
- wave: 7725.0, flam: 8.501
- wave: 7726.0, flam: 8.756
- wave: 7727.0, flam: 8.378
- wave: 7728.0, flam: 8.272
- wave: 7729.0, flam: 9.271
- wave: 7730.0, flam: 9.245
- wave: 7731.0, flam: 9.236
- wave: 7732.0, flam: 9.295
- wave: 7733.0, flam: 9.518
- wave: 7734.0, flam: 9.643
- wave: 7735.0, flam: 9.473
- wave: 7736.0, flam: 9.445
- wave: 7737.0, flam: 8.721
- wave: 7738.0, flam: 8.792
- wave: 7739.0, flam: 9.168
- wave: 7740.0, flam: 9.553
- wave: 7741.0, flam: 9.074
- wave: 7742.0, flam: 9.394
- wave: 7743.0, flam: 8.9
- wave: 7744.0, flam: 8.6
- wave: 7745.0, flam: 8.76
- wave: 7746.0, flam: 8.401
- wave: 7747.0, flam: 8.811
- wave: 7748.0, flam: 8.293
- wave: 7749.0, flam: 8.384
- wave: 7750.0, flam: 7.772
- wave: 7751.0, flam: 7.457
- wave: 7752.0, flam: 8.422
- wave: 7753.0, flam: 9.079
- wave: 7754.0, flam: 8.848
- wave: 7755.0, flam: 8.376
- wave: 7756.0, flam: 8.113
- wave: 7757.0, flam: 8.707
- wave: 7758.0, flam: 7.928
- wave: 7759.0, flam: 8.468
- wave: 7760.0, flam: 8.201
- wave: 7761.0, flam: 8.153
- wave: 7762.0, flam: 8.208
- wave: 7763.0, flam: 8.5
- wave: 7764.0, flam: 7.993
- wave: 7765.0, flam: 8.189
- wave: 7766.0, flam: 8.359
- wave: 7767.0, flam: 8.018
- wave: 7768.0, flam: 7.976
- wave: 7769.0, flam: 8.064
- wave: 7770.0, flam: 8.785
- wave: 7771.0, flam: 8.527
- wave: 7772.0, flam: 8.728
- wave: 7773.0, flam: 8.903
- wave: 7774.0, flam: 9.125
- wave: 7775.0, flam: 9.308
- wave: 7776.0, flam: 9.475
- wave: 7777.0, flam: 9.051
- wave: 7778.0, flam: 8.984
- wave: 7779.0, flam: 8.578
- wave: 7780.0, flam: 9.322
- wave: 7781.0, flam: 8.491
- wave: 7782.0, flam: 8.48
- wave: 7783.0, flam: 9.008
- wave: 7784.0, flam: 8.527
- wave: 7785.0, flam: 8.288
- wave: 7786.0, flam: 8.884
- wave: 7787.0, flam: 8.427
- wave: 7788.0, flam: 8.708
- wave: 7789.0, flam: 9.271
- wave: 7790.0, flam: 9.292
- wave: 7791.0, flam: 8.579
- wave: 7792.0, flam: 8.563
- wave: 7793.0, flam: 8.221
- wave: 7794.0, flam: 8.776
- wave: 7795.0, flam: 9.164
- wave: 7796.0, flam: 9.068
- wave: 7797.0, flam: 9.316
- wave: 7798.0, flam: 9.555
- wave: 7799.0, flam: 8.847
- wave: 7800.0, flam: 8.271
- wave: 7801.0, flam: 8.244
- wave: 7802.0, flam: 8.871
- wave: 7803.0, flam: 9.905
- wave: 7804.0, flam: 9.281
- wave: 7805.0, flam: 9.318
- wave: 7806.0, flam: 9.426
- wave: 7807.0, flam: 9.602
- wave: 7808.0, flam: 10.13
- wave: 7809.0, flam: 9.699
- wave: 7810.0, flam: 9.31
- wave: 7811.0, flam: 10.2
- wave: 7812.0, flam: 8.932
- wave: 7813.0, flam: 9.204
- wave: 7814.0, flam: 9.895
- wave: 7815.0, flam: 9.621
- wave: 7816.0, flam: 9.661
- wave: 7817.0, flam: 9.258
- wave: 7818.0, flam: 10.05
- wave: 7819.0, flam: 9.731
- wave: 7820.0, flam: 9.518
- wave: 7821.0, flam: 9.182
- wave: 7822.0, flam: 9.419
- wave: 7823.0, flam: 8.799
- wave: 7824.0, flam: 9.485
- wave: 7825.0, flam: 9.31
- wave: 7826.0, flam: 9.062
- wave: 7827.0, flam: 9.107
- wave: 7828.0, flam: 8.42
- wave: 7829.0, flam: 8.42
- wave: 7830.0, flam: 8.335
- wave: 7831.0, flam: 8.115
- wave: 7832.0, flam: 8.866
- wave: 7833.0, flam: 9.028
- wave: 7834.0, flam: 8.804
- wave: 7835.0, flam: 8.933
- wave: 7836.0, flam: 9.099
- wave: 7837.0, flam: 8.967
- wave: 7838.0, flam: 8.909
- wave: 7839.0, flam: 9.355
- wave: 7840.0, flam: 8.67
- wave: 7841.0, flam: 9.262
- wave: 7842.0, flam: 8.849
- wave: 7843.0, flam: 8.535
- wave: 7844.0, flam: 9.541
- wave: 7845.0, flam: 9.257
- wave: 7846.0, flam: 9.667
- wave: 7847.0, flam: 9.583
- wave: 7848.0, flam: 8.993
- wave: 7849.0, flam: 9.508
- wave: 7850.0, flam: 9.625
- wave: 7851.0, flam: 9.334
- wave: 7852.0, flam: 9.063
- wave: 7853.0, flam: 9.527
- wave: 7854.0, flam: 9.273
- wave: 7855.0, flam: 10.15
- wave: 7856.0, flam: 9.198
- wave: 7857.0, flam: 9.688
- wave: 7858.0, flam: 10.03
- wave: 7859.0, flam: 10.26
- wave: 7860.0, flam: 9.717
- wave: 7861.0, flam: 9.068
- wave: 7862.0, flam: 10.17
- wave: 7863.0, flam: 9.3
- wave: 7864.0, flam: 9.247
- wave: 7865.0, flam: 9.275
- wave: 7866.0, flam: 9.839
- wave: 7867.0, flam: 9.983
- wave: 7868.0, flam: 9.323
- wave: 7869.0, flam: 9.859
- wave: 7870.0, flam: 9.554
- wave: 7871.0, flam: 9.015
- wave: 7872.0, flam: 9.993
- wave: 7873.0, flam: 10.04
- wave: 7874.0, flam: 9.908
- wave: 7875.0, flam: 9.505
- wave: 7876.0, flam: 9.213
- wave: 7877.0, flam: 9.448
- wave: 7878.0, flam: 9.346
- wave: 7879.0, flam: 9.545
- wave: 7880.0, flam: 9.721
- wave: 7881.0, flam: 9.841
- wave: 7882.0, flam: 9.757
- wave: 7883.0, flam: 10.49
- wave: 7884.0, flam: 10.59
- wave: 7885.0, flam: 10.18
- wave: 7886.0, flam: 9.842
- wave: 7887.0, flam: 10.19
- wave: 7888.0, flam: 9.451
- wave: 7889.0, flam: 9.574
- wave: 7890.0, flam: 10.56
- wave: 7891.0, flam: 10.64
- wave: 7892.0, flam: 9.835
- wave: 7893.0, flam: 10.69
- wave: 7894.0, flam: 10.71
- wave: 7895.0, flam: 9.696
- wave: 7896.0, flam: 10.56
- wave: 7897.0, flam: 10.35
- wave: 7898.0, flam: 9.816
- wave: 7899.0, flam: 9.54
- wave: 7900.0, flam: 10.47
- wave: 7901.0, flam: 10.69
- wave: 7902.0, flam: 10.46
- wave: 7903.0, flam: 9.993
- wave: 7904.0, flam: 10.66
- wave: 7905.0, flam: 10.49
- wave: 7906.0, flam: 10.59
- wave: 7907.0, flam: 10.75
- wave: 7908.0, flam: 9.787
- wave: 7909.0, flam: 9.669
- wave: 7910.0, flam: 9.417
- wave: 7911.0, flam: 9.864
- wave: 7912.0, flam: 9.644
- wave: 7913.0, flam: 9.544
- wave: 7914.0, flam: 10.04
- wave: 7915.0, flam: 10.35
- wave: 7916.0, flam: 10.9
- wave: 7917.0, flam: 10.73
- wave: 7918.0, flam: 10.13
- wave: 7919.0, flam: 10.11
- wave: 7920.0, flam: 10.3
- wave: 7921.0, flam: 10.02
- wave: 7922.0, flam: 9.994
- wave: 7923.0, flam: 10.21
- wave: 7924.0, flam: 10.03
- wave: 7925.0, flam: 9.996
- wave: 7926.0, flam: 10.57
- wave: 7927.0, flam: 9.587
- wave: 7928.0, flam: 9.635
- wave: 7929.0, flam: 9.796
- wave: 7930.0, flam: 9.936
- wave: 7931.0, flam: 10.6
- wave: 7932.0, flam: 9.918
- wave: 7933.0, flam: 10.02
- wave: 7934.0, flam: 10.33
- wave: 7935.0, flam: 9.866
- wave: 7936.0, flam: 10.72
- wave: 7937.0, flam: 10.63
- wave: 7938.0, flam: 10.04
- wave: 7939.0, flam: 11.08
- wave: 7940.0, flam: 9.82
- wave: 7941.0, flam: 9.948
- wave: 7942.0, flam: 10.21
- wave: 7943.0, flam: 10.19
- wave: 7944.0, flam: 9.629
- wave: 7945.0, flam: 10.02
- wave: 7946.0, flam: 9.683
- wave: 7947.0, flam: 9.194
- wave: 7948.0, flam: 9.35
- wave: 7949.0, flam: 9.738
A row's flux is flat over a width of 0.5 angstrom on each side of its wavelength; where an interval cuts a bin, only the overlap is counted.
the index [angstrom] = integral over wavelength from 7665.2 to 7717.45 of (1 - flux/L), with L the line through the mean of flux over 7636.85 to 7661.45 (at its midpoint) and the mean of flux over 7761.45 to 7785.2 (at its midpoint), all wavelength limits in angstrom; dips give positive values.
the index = 6.9 angstrom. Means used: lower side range 9.25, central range 7.84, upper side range 8.62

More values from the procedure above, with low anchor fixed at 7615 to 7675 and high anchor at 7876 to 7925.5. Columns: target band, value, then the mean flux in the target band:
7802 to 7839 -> 2.0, 9.25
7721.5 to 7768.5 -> 4.0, 8.65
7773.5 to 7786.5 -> 1.0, 8.89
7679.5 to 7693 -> 1.3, 8.31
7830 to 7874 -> 2.4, 9.35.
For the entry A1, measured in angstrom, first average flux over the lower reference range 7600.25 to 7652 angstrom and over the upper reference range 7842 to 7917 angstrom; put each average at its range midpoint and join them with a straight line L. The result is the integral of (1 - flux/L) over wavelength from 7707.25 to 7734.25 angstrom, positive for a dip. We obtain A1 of 3.2 angstrom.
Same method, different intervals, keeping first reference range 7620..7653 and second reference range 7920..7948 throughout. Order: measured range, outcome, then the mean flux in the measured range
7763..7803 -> 4.61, 8.74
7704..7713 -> 1.41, 8.26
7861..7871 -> 0.41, 9.56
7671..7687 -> 2.96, 7.95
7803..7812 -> 0.28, 9.6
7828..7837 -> 1.12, 8.7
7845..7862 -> 0.69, 9.55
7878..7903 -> -0.28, 10.1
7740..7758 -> 2.32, 8.56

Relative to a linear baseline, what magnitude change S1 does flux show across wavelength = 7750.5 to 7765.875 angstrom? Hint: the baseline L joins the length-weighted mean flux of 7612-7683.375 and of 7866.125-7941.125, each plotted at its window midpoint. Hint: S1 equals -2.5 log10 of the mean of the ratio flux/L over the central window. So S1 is 0.140 mag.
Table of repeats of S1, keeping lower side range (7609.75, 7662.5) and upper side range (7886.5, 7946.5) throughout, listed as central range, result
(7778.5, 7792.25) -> 0.14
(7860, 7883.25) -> 0.05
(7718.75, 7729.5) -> 0.13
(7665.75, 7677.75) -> 0.32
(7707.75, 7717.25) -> 0.15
